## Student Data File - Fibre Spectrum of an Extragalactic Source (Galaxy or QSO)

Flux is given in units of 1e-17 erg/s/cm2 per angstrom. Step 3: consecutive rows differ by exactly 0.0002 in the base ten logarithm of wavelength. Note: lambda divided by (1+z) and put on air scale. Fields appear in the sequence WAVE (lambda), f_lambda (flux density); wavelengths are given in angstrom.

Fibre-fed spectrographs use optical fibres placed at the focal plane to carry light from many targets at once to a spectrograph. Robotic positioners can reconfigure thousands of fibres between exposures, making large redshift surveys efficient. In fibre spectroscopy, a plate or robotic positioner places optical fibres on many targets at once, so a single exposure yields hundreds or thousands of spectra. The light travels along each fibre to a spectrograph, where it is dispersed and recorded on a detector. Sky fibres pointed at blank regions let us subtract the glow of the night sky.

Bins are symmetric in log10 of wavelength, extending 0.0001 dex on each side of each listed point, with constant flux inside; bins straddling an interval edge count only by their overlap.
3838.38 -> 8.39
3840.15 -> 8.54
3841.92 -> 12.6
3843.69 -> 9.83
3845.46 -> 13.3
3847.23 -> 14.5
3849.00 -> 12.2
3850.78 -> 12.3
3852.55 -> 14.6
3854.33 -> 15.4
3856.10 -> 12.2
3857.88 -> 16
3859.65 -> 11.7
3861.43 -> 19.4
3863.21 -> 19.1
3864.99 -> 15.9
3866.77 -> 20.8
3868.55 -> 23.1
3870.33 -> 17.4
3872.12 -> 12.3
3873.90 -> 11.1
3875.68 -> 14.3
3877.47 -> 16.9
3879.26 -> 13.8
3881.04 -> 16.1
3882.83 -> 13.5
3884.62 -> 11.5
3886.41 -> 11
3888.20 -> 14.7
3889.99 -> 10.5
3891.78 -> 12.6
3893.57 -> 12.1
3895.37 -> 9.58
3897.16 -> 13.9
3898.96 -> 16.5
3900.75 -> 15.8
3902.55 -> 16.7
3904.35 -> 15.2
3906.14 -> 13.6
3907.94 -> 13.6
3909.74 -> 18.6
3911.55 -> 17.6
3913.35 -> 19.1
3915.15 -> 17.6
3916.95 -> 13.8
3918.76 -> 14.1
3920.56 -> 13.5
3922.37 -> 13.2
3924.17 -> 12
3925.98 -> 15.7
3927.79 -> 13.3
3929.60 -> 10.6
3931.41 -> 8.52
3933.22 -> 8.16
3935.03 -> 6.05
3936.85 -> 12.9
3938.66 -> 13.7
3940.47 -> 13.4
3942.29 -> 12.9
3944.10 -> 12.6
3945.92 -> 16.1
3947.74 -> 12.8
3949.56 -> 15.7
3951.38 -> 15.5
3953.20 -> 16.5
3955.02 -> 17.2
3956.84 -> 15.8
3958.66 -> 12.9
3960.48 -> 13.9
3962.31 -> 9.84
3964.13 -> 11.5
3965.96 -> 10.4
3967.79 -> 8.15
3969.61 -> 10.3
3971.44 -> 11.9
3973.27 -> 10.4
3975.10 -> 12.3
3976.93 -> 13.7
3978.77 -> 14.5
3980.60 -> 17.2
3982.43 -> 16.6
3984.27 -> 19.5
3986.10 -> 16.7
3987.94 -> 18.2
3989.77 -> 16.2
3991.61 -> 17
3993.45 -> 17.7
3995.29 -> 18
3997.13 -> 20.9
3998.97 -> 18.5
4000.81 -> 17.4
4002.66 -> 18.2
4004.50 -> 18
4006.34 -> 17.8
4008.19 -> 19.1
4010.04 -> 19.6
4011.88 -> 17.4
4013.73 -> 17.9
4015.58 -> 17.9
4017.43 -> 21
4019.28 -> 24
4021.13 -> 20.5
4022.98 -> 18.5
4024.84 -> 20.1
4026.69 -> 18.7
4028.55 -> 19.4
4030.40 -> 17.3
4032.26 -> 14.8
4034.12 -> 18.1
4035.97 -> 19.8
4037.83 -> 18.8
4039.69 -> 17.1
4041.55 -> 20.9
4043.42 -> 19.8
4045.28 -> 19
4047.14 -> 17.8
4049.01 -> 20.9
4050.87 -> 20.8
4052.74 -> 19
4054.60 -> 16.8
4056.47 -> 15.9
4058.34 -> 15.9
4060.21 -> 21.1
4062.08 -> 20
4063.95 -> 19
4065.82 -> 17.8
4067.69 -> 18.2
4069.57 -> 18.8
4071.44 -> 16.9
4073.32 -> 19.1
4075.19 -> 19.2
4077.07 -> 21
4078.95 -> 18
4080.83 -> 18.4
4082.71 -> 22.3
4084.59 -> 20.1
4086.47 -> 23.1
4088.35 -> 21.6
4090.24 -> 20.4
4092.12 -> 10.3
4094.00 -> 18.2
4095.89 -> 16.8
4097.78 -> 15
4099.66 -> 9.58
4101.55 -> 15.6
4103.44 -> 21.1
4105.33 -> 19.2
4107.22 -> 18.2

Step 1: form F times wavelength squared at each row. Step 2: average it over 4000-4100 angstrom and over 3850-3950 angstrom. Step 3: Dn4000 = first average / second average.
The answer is 1.42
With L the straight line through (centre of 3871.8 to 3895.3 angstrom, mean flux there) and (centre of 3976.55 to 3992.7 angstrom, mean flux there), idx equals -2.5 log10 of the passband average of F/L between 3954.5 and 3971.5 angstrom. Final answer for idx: 0.30 mag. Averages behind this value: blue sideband 13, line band 12.1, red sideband 16.7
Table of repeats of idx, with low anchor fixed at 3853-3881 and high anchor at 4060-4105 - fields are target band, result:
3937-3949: 0.229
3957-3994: 0.226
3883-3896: 0.339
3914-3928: 0.160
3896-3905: 0.059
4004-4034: -0.072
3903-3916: -0.003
